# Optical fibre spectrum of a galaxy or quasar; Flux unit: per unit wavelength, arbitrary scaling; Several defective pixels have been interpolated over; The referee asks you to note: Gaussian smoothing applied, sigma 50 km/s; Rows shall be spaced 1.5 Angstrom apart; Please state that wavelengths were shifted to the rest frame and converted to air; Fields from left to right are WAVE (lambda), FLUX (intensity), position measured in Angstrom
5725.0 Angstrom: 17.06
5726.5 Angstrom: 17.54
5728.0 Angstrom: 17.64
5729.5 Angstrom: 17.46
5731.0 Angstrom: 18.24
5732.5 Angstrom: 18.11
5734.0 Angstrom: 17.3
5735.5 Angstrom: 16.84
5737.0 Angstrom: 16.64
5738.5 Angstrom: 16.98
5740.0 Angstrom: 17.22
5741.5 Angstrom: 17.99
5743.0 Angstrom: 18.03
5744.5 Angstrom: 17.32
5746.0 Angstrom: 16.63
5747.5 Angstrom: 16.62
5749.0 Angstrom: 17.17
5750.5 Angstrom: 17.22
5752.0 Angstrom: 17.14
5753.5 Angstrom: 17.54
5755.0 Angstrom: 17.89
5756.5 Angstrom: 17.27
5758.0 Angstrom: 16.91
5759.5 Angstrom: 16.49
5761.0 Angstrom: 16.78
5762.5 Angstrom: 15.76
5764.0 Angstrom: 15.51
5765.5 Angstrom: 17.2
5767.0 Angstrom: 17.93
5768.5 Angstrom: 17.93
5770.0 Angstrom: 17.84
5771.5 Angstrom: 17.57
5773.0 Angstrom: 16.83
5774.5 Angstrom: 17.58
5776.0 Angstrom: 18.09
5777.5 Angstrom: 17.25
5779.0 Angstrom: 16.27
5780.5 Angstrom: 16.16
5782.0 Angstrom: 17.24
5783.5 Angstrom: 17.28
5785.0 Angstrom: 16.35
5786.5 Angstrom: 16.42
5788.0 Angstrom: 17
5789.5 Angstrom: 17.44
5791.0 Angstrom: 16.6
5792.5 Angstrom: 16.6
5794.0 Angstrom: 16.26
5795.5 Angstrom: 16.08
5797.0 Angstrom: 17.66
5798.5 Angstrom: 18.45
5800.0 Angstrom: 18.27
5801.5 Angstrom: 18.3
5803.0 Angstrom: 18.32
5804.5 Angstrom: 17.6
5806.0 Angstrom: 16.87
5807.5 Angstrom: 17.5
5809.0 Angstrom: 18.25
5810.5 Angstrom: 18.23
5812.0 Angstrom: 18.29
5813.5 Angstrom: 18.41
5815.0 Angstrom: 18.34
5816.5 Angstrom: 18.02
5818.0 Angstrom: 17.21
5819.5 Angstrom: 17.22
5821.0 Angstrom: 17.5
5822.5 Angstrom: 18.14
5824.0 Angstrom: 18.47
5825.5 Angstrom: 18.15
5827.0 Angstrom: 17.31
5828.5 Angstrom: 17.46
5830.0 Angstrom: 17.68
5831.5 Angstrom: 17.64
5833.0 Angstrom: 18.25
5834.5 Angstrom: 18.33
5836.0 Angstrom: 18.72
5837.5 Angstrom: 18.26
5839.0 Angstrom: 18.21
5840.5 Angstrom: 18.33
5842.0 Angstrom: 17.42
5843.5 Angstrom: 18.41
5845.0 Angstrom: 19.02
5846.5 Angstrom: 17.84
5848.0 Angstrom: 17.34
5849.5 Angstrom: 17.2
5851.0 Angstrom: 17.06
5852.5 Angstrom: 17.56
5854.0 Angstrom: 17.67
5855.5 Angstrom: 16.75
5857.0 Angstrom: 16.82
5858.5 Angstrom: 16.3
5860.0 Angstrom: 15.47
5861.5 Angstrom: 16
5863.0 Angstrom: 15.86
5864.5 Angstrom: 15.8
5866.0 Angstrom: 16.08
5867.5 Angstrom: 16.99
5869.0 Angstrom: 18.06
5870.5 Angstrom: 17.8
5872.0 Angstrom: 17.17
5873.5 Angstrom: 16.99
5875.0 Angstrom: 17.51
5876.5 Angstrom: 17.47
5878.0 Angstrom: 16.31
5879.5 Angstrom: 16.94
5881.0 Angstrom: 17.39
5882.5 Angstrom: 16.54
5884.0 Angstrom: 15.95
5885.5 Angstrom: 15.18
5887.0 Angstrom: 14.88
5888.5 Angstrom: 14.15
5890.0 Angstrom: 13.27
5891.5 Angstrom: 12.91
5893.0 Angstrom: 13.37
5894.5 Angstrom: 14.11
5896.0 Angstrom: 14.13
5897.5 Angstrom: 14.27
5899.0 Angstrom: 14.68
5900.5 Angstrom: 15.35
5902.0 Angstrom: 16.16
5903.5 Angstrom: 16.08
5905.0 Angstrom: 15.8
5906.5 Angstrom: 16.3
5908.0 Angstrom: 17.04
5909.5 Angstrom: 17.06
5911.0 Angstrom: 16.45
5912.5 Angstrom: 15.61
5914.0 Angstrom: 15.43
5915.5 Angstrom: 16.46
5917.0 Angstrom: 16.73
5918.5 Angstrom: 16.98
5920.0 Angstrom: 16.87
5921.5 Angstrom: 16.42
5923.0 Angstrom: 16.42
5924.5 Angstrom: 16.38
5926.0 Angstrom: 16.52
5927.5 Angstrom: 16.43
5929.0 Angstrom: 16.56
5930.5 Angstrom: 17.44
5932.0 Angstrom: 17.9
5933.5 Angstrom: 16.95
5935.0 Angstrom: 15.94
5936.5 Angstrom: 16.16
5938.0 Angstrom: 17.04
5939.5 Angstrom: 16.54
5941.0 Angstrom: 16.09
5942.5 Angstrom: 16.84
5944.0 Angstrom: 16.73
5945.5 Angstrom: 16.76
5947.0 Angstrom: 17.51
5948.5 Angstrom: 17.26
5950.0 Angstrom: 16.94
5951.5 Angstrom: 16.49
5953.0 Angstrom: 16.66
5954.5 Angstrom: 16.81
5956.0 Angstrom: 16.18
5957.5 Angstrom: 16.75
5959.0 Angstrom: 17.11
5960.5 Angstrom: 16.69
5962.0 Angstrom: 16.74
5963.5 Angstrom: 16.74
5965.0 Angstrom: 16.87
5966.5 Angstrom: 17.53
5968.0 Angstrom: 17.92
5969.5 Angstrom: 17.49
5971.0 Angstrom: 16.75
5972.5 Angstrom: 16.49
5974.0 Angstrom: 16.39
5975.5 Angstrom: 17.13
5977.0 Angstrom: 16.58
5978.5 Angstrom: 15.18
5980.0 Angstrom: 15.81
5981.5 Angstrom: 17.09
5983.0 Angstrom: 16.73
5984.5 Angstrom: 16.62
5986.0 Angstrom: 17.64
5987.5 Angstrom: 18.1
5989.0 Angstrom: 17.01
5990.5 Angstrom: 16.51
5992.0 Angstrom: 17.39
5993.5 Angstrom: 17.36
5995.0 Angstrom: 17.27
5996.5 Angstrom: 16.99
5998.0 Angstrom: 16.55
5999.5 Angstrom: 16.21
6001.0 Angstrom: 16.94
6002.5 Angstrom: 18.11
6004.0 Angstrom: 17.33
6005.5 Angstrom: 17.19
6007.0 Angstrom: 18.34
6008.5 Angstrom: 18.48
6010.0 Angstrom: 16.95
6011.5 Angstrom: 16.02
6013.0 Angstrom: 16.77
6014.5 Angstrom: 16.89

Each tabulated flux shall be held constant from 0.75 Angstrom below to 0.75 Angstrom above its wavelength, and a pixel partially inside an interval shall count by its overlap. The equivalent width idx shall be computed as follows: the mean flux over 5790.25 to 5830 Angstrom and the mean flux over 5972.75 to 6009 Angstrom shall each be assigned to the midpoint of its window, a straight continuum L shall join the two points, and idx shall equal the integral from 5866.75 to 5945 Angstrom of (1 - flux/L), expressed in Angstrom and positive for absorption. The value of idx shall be 5.2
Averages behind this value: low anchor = 17.7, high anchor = 17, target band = 16.2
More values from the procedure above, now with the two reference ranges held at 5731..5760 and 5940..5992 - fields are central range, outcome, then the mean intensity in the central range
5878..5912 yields 3.2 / 15.4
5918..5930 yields 0.2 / 16.6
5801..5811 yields -0.4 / 17.8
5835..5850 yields -0.9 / 18.1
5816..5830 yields -0.5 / 17.7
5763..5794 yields 0.3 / 17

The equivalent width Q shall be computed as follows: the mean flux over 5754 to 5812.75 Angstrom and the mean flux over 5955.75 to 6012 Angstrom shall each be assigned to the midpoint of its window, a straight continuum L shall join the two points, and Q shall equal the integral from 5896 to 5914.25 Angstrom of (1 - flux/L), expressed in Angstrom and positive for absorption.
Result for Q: 1.38 Angstrom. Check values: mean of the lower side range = 17.2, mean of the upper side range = 17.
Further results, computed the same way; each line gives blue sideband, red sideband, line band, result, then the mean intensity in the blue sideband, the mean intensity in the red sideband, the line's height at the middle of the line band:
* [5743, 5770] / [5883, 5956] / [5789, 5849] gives -4.1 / 17.1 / 16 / 16.7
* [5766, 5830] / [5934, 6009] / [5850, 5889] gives 1.5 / 17.5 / 16.9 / 17.3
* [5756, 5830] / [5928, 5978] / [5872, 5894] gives 1.8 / 17.4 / 16.8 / 17.1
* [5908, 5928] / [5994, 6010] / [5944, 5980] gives 0.2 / 16.5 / 17.3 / 16.9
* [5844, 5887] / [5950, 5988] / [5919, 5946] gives 0.3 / 16.9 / 16.8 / 16.8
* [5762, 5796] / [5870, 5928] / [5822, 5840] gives -1.7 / 16.9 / 15.9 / 16.5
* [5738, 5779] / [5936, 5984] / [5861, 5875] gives 0.1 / 17.2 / 16.8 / 17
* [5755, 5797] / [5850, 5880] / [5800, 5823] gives -1.3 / 16.9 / 16.8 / 16.9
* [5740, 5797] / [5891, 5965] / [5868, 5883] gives -0.6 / 17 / 16.3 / 16.5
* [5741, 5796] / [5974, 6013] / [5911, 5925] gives 0.5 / 17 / 17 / 17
